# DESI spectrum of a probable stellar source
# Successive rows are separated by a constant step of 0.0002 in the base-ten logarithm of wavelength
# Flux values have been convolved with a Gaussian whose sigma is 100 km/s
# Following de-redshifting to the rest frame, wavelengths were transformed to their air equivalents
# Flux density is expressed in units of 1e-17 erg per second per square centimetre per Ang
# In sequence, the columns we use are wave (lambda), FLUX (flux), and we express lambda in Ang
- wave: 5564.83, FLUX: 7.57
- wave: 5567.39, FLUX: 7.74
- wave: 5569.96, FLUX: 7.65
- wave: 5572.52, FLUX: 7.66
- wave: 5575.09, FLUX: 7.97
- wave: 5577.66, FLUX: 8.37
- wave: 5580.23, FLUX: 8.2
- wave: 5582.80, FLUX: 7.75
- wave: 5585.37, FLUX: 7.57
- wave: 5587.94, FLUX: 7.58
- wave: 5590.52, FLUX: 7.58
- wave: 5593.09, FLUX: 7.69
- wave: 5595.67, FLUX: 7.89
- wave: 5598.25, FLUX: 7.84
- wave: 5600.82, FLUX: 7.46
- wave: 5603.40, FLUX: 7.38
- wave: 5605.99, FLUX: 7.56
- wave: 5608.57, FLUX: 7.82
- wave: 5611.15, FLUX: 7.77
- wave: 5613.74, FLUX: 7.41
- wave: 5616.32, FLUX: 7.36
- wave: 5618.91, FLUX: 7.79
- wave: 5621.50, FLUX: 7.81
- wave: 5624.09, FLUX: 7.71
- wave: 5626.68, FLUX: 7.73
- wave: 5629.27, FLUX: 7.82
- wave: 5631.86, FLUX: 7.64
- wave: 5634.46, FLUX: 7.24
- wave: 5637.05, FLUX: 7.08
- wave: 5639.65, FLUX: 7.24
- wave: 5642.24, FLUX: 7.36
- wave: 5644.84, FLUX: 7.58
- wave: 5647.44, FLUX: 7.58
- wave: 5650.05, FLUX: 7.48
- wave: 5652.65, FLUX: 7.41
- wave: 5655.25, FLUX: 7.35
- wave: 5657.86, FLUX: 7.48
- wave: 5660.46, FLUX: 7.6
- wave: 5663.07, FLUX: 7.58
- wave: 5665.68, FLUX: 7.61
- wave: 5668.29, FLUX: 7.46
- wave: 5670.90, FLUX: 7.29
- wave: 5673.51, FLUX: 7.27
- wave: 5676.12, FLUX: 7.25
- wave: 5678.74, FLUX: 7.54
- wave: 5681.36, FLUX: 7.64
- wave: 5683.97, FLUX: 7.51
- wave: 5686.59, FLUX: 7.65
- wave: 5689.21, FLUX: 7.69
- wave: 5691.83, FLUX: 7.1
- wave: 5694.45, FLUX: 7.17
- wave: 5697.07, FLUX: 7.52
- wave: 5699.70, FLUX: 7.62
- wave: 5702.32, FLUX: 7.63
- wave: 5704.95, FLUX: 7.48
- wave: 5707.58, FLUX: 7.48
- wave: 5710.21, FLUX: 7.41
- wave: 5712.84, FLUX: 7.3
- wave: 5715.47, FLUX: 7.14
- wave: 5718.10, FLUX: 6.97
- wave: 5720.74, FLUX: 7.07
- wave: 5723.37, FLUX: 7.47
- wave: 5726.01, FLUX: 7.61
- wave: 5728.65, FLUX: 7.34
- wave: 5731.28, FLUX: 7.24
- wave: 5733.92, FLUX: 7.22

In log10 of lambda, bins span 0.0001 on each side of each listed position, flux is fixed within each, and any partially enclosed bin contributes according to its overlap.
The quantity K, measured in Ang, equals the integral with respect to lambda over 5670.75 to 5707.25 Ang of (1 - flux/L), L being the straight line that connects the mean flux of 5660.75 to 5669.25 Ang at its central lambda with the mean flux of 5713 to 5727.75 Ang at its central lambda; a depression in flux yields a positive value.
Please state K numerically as -0.2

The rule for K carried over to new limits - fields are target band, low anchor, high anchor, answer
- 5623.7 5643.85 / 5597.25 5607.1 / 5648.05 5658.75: 0.0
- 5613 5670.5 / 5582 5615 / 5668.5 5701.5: 0.2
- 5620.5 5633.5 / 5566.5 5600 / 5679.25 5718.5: -0.1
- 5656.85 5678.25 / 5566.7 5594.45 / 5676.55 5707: 0.3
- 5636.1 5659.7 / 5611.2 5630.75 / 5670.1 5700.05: 0.5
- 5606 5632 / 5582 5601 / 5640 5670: -0.3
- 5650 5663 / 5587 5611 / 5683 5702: 0.1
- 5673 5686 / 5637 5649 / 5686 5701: -0.1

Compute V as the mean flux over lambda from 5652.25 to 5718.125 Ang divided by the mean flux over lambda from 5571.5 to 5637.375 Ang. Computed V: 0.97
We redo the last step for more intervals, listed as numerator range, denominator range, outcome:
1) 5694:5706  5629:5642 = 1.02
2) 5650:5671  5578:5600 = 0.96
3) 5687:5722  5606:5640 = 0.97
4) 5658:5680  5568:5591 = 0.95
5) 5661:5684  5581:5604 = 0.97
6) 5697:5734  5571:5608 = 0.95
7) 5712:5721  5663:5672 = 0.95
